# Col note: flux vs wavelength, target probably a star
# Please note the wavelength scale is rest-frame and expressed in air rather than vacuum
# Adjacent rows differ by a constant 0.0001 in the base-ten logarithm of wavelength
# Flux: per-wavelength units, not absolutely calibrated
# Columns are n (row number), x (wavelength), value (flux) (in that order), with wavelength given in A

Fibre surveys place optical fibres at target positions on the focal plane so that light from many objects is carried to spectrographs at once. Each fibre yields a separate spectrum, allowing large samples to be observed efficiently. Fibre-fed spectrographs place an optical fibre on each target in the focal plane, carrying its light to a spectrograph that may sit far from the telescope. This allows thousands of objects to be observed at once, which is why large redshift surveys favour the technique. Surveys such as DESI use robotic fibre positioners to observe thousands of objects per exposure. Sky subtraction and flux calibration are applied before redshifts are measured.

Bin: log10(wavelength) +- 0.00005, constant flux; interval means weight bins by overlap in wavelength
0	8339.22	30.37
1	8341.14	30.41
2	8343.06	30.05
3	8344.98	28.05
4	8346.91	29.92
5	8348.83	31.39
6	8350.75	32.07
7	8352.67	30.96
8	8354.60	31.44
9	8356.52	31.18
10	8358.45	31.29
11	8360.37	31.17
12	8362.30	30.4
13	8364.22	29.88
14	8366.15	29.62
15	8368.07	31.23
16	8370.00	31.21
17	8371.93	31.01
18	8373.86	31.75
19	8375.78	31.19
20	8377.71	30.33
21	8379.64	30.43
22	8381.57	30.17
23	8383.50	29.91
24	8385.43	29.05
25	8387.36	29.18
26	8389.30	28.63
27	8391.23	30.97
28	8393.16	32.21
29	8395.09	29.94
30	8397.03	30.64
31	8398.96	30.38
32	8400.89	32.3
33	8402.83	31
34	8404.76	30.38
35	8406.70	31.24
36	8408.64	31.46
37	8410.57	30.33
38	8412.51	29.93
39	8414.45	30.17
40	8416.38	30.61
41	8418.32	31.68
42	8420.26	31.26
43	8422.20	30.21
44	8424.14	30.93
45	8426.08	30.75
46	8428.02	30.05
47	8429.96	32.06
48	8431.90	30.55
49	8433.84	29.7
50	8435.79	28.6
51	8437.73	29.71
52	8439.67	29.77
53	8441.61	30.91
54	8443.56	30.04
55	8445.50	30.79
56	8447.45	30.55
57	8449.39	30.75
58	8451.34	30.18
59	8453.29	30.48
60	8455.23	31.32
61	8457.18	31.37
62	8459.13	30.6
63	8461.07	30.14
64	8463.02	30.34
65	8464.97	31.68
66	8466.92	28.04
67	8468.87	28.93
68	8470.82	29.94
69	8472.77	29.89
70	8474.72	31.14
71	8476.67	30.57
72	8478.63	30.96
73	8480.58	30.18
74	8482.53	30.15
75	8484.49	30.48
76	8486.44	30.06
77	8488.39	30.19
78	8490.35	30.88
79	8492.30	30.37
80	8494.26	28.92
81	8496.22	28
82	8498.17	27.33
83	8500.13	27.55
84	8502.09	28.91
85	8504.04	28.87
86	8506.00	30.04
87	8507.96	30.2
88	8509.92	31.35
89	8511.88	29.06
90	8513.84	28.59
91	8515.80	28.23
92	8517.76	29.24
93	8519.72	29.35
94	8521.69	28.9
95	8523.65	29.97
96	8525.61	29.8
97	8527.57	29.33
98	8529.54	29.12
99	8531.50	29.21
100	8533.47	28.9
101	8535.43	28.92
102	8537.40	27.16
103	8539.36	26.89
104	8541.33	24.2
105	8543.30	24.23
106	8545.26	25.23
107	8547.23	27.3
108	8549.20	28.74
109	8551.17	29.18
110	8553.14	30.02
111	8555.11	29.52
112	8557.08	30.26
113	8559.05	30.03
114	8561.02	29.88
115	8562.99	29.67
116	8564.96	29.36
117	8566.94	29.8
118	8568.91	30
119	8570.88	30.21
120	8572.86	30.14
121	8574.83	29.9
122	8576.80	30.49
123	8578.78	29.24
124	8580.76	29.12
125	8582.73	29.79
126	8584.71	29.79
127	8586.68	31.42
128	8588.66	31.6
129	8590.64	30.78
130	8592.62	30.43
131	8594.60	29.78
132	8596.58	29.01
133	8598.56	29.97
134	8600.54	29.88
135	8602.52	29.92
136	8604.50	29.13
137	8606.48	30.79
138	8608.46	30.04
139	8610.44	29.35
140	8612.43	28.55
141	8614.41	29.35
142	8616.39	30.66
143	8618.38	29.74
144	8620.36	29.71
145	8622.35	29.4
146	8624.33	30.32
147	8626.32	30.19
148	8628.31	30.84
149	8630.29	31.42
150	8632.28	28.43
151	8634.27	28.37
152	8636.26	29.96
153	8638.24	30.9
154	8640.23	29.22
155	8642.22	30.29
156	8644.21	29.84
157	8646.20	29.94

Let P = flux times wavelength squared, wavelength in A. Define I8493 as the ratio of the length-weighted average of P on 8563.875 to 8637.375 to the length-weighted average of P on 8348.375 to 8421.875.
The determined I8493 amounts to 1.0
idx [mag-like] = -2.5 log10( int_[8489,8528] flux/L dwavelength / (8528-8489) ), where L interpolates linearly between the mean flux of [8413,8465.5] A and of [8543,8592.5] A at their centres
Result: 0.03 mag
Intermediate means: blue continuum 30.5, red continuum 29.5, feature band 29.3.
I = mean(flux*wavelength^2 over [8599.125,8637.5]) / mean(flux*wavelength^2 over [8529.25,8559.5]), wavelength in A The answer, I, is 1.08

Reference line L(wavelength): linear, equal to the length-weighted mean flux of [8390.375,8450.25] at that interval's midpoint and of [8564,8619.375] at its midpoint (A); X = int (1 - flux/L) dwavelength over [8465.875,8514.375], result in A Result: 1.1 A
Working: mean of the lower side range 30.6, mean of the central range 29.6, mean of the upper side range 29.9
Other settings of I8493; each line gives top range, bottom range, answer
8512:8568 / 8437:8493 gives 0.96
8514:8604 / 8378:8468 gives 0.99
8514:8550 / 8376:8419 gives 0.95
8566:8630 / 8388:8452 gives 1.02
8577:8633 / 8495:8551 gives 1.08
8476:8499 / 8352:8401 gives 1.00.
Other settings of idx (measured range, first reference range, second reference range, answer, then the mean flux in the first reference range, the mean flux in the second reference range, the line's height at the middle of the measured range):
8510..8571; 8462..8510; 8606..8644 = 0.04 mag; 29.8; 29.9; 29.8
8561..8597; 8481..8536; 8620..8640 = -0.01 mag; 29.4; 29.9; 29.7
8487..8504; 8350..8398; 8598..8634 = 0.04 mag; 30.6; 29.8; 30.2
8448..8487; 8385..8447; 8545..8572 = -0.01 mag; 30.5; 29.3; 30.1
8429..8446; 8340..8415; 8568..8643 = 0.01 mag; 30.6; 30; 30.4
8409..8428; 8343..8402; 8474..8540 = -0.02 mag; 30.6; 29.4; 30.2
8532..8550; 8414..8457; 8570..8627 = 0.12 mag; 30.5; 30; 30.2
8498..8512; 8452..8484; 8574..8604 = 0.04 mag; 30.4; 30.1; 30.3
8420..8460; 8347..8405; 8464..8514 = -0.01 mag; 30.7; 29.7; 30.1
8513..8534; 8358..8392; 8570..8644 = 0.04 mag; 30.4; 29.9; 30.1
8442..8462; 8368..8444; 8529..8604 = -0.02 mag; 30.5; 29.2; 30.2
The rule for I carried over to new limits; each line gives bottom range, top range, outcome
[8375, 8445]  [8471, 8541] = 0.99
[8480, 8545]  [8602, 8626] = 1.06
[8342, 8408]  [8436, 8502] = 1.00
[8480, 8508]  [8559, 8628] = 1.04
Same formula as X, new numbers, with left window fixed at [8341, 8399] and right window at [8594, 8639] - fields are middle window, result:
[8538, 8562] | 1.6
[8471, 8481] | -0.1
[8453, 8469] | -0.1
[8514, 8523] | 0.3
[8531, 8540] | 0.5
